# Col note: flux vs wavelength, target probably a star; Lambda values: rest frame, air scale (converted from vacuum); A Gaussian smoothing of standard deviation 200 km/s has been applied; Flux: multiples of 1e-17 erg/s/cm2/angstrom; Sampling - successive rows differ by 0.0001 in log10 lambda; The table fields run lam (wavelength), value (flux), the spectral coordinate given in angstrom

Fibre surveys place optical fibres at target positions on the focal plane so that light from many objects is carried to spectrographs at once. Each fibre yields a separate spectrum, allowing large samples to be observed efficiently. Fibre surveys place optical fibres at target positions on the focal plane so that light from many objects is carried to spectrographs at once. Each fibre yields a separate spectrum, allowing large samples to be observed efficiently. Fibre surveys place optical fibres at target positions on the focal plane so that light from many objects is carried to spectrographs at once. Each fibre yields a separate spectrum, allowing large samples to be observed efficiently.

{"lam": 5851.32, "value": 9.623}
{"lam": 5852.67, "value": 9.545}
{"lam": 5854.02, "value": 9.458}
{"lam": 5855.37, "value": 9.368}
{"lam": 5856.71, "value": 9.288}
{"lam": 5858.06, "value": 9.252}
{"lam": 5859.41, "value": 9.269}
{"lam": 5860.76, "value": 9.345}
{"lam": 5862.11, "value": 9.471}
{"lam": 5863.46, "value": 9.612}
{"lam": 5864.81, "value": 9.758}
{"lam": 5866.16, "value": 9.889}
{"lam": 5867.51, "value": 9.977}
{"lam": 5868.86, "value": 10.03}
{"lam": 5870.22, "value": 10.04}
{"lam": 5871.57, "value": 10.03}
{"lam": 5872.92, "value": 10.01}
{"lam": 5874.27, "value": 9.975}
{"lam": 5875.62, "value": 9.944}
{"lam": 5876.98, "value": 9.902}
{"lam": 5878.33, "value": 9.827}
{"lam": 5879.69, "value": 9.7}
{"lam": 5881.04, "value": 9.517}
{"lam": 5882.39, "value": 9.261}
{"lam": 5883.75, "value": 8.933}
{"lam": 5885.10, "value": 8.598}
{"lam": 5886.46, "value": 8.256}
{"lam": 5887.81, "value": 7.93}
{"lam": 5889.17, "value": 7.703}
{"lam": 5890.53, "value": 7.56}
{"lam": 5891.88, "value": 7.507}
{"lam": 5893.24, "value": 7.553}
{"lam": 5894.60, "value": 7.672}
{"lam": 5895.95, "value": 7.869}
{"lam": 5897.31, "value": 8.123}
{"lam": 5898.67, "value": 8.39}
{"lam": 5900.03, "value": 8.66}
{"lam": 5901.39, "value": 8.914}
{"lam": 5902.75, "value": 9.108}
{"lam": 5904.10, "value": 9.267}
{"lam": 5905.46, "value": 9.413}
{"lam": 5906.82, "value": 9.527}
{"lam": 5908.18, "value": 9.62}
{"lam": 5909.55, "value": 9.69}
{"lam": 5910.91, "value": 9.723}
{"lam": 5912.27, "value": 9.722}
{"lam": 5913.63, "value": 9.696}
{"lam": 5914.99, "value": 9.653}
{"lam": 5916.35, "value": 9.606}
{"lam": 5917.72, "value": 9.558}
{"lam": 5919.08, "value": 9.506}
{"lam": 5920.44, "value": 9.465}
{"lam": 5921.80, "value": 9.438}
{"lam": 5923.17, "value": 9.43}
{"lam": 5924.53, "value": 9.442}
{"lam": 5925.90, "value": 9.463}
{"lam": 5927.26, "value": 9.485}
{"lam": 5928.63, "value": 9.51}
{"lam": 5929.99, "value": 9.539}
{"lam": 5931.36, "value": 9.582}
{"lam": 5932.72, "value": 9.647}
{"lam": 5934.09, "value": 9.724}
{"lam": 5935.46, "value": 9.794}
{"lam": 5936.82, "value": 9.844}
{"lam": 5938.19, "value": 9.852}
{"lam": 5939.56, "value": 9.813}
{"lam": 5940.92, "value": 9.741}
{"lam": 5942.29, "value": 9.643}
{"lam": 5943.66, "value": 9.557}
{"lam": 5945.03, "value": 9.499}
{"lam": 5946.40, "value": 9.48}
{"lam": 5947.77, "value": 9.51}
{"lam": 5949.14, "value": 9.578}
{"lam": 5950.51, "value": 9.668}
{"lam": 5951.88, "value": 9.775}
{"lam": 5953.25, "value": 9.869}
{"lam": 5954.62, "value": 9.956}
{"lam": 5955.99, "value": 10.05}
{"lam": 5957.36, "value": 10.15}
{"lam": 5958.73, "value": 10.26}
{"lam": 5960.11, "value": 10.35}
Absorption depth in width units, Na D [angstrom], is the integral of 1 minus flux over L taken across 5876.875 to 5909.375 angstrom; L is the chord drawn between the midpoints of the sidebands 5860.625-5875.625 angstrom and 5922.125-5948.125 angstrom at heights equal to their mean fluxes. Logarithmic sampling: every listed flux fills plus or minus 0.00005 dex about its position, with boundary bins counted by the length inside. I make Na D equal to 3.6 angstrom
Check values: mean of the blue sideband 9.86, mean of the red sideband 9.6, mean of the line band 8.69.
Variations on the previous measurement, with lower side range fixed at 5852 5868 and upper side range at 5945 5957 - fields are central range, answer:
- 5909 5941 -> 0.18 angstrom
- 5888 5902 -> 2.35 angstrom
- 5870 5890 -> 0.60 angstrom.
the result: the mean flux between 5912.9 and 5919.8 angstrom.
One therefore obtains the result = 9.61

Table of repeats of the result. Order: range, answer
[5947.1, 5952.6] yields 9.64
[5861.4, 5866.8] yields 9.68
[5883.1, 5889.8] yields 8.29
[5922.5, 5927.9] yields 9.46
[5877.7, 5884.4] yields 9.44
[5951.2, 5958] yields 9.97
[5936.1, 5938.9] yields 9.85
